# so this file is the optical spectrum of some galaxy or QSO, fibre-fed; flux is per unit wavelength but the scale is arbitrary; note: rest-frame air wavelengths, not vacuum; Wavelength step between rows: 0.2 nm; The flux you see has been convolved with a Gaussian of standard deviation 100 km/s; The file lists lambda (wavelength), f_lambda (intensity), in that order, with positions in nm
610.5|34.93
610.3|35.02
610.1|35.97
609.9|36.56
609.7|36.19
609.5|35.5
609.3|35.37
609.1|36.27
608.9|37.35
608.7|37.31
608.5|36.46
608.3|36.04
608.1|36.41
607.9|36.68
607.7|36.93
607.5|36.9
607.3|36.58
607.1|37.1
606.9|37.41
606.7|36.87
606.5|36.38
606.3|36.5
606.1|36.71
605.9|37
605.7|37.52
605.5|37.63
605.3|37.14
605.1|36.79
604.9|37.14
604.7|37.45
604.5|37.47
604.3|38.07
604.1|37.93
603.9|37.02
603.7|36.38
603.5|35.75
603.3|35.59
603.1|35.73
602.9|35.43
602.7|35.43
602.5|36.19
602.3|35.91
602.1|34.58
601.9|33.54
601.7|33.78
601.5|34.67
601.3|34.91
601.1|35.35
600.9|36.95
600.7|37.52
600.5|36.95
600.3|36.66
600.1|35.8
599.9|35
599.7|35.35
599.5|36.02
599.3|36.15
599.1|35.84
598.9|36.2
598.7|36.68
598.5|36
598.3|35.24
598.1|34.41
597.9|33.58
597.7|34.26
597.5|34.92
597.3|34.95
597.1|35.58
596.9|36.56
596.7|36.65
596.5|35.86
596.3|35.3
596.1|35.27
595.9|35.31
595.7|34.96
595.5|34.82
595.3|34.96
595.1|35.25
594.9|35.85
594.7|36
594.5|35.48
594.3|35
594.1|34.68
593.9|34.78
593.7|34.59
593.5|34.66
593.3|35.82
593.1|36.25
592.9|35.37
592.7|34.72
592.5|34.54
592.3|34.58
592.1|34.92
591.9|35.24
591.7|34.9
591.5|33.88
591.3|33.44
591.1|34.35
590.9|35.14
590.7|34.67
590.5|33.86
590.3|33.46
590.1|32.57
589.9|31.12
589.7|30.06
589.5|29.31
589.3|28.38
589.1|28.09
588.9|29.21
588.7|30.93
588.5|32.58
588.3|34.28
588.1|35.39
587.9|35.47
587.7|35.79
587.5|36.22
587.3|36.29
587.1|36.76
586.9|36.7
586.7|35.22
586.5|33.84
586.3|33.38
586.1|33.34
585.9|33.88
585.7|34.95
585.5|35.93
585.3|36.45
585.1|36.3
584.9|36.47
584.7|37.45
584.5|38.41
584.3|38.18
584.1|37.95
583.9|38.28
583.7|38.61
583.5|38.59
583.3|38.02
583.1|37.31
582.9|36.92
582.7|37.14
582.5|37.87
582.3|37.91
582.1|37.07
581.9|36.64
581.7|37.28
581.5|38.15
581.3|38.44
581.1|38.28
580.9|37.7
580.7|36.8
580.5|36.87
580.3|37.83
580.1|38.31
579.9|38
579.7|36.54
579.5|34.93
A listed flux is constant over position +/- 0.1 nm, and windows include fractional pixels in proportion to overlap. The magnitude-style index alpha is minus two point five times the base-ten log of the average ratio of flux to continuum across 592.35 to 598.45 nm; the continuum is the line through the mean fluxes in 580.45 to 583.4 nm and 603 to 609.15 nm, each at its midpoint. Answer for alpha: 0.06 mag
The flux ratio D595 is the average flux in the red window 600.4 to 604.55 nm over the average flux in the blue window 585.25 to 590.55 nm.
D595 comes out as 1.08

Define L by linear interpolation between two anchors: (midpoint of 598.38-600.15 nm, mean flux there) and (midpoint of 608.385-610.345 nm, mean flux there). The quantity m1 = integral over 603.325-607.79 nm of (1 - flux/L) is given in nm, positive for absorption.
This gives -0.11 nm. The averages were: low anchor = 35.9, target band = 37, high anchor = 36.2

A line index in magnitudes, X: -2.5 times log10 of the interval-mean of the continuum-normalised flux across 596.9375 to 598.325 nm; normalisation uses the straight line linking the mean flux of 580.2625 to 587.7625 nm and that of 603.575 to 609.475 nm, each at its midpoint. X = 0.06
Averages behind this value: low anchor 36.8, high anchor 36.9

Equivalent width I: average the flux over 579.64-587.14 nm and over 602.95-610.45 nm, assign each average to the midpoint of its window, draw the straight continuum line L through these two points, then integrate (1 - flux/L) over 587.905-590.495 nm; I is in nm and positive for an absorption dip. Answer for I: 0.375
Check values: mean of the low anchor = 36.9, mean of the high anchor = 36.7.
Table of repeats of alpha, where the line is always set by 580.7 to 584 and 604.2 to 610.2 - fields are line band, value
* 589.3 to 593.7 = 0.108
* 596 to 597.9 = 0.054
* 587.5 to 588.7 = 0.091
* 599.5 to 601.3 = 0.028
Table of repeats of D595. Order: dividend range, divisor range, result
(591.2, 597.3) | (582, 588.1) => 0.96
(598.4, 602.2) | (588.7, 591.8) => 1.11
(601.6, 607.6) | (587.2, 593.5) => 1.09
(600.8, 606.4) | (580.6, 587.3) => 0.98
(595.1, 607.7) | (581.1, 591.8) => 1.02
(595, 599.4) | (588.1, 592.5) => 1.08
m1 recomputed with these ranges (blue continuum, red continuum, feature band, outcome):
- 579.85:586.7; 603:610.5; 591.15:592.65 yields 0.10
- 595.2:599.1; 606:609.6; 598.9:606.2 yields -0.04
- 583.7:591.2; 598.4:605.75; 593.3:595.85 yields 0.01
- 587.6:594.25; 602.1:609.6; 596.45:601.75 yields -0.06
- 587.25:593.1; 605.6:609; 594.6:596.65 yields -0.05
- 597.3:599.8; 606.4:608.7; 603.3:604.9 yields -0.04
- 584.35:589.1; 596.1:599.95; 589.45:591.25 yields 0.12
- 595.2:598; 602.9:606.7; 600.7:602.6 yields 0.05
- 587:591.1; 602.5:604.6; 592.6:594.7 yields -0.07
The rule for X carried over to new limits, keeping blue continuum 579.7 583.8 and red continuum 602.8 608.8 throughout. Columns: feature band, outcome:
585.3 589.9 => 0.12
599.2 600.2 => 0.04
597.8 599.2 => 0.05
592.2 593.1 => 0.07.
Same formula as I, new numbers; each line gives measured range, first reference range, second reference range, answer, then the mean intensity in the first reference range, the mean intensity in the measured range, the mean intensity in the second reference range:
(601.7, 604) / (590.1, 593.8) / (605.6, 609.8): 0.03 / 34.6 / 35.5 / 36.6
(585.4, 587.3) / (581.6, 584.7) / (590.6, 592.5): 0.08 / 37.7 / 35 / 34.6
